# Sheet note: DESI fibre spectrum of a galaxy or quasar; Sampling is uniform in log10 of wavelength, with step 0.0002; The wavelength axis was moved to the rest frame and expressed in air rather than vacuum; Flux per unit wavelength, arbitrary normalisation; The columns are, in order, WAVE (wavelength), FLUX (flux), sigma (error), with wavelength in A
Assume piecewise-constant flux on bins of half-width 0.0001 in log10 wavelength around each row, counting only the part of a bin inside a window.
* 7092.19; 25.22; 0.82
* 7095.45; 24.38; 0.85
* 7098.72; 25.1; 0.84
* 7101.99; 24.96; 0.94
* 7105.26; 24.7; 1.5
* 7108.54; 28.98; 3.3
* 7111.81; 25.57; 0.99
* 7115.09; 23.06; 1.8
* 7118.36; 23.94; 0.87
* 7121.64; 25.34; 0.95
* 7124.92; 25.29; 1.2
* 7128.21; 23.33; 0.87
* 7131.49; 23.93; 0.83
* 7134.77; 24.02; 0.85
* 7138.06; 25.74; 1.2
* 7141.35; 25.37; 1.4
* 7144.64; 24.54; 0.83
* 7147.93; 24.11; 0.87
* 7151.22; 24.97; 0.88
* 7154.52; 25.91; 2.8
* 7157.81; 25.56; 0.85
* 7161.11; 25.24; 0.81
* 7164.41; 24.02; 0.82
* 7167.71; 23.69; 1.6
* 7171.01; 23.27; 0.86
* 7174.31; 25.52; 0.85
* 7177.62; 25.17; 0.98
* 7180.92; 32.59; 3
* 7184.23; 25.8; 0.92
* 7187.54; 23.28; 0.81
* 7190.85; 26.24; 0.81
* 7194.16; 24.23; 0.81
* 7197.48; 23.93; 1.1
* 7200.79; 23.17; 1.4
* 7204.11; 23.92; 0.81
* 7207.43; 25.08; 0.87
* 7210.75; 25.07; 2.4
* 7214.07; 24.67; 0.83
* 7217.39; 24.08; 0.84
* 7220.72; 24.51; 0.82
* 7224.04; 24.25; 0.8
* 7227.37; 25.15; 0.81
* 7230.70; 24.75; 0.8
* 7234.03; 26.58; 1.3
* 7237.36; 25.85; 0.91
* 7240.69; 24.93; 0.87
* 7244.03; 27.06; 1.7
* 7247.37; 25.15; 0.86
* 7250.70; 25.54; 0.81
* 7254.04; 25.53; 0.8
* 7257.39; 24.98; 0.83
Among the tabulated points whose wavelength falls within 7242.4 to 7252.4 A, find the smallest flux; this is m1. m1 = 25.15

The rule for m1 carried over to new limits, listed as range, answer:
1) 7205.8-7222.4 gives 24.08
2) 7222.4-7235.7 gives 24.25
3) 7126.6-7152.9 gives 23.33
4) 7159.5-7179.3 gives 23.27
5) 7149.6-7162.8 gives 24.97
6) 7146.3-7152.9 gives 24.11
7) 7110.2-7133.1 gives 23.06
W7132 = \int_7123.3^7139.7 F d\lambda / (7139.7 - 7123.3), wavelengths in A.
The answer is 24.5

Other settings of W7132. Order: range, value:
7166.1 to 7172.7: 23.5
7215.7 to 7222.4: 24.3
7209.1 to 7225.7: 24.5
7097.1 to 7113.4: 25.9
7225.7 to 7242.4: 25.5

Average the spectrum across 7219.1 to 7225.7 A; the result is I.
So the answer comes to 24.4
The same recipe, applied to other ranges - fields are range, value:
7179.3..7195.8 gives 26.4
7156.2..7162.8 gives 25.4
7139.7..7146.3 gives 24.9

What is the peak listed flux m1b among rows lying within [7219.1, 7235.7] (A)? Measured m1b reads 26.58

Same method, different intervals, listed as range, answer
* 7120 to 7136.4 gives 25.34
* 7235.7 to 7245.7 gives 27.06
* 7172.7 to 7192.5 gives 32.59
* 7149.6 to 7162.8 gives 25.91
